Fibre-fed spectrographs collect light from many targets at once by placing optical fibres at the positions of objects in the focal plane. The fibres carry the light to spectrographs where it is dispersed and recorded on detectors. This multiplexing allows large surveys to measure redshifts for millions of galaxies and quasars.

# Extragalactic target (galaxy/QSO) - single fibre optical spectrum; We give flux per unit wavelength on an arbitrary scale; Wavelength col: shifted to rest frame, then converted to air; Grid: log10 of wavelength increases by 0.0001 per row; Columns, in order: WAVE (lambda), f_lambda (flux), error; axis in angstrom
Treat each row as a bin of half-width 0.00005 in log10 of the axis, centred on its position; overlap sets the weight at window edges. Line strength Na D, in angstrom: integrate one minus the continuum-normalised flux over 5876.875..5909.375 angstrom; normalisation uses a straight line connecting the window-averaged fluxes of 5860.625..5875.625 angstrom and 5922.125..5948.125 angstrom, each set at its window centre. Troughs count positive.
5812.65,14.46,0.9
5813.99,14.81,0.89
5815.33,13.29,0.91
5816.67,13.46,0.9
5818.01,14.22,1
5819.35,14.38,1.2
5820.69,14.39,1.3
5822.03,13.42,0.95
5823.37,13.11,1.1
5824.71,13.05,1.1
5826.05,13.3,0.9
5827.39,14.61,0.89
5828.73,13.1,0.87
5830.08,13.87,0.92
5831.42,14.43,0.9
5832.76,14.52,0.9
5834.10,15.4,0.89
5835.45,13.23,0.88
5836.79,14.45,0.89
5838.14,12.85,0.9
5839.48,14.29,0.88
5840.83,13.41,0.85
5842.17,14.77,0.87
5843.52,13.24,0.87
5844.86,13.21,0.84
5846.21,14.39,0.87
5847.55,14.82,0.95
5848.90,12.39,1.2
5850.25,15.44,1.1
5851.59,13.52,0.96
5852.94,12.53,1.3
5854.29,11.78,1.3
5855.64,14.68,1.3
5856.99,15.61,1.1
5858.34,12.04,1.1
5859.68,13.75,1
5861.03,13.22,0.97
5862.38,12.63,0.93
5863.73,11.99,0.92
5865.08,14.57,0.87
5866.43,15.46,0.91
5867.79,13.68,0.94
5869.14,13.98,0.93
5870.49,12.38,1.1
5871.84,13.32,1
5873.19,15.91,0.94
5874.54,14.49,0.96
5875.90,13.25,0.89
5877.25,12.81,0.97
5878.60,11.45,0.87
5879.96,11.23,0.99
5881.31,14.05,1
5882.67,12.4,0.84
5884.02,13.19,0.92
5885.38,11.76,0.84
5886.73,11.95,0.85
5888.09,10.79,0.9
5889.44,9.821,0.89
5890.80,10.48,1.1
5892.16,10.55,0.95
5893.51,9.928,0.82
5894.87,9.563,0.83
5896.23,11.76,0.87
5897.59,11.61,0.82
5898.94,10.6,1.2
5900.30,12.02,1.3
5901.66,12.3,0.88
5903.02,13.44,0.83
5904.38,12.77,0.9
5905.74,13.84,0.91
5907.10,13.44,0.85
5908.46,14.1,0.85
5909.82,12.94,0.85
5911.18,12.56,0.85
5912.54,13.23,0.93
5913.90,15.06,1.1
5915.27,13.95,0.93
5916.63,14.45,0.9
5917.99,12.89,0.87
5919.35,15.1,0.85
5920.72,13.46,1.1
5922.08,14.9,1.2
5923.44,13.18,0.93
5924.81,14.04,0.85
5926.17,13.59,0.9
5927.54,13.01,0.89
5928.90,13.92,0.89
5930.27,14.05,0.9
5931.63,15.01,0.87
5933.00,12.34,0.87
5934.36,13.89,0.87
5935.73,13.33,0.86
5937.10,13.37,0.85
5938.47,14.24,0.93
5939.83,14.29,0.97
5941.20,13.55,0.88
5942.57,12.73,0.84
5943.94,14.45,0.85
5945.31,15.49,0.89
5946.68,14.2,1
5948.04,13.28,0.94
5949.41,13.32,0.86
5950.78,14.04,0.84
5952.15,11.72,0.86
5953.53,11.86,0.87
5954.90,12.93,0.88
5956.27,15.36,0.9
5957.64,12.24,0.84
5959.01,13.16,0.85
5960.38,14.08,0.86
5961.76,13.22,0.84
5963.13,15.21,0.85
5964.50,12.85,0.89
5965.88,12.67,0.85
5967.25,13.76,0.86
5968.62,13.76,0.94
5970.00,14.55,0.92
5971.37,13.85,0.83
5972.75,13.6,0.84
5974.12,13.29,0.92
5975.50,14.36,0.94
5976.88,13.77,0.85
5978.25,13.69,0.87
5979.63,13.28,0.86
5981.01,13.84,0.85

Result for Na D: 4.4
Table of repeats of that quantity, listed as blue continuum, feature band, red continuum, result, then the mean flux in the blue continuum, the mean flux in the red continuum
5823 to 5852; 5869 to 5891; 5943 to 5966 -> 1.9 angstrom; 13.9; 13.5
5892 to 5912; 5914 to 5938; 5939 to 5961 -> -1.8 angstrom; 12.1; 13.6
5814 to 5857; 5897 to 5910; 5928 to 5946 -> 1.1 angstrom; 13.8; 13.9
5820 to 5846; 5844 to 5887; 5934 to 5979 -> 1.2 angstrom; 13.8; 13.6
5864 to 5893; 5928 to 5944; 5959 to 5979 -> -0.4 angstrom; 12.7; 13.7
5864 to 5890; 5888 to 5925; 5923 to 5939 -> 2.1 angstrom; 13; 13.7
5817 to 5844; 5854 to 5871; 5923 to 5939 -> 0.3 angstrom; 13.9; 13.7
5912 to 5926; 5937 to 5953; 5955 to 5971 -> 0.1 angstrom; 14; 13.7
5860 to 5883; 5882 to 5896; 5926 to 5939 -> 2.5 angstrom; 13.4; 13.7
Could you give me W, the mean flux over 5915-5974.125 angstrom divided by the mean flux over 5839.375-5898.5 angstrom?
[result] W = 1.06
